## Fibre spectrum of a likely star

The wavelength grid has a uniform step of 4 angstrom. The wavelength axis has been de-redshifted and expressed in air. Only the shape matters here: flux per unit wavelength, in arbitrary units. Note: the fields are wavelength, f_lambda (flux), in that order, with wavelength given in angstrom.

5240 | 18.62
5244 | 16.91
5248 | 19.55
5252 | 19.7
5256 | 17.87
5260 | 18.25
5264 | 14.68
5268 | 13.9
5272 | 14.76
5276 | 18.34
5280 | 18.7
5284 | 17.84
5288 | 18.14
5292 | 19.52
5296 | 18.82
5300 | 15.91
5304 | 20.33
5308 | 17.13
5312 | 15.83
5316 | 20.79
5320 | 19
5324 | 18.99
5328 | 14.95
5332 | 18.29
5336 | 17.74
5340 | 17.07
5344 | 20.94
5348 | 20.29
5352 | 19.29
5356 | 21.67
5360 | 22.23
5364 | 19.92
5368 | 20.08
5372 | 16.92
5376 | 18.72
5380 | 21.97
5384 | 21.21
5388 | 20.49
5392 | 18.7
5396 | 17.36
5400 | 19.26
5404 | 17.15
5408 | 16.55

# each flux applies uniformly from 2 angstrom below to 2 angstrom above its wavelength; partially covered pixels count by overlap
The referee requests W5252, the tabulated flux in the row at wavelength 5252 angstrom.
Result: 19.7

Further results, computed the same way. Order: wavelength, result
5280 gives 18.7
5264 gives 14.68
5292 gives 19.52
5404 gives 17.15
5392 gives 18.7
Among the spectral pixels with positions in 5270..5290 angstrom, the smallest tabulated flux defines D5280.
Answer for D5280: 14.76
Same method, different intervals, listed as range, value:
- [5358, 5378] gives 16.92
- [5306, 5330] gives 14.95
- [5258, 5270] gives 13.9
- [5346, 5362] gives 19.29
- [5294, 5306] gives 15.91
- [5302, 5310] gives 17.13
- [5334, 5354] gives 17.07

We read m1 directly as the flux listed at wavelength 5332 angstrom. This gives 18.29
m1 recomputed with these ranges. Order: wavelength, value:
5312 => 15.83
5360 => 22.23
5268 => 13.9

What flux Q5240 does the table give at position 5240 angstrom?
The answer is 18.62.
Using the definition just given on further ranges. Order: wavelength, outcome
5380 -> 21.97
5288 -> 18.14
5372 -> 16.92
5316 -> 20.79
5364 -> 19.92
